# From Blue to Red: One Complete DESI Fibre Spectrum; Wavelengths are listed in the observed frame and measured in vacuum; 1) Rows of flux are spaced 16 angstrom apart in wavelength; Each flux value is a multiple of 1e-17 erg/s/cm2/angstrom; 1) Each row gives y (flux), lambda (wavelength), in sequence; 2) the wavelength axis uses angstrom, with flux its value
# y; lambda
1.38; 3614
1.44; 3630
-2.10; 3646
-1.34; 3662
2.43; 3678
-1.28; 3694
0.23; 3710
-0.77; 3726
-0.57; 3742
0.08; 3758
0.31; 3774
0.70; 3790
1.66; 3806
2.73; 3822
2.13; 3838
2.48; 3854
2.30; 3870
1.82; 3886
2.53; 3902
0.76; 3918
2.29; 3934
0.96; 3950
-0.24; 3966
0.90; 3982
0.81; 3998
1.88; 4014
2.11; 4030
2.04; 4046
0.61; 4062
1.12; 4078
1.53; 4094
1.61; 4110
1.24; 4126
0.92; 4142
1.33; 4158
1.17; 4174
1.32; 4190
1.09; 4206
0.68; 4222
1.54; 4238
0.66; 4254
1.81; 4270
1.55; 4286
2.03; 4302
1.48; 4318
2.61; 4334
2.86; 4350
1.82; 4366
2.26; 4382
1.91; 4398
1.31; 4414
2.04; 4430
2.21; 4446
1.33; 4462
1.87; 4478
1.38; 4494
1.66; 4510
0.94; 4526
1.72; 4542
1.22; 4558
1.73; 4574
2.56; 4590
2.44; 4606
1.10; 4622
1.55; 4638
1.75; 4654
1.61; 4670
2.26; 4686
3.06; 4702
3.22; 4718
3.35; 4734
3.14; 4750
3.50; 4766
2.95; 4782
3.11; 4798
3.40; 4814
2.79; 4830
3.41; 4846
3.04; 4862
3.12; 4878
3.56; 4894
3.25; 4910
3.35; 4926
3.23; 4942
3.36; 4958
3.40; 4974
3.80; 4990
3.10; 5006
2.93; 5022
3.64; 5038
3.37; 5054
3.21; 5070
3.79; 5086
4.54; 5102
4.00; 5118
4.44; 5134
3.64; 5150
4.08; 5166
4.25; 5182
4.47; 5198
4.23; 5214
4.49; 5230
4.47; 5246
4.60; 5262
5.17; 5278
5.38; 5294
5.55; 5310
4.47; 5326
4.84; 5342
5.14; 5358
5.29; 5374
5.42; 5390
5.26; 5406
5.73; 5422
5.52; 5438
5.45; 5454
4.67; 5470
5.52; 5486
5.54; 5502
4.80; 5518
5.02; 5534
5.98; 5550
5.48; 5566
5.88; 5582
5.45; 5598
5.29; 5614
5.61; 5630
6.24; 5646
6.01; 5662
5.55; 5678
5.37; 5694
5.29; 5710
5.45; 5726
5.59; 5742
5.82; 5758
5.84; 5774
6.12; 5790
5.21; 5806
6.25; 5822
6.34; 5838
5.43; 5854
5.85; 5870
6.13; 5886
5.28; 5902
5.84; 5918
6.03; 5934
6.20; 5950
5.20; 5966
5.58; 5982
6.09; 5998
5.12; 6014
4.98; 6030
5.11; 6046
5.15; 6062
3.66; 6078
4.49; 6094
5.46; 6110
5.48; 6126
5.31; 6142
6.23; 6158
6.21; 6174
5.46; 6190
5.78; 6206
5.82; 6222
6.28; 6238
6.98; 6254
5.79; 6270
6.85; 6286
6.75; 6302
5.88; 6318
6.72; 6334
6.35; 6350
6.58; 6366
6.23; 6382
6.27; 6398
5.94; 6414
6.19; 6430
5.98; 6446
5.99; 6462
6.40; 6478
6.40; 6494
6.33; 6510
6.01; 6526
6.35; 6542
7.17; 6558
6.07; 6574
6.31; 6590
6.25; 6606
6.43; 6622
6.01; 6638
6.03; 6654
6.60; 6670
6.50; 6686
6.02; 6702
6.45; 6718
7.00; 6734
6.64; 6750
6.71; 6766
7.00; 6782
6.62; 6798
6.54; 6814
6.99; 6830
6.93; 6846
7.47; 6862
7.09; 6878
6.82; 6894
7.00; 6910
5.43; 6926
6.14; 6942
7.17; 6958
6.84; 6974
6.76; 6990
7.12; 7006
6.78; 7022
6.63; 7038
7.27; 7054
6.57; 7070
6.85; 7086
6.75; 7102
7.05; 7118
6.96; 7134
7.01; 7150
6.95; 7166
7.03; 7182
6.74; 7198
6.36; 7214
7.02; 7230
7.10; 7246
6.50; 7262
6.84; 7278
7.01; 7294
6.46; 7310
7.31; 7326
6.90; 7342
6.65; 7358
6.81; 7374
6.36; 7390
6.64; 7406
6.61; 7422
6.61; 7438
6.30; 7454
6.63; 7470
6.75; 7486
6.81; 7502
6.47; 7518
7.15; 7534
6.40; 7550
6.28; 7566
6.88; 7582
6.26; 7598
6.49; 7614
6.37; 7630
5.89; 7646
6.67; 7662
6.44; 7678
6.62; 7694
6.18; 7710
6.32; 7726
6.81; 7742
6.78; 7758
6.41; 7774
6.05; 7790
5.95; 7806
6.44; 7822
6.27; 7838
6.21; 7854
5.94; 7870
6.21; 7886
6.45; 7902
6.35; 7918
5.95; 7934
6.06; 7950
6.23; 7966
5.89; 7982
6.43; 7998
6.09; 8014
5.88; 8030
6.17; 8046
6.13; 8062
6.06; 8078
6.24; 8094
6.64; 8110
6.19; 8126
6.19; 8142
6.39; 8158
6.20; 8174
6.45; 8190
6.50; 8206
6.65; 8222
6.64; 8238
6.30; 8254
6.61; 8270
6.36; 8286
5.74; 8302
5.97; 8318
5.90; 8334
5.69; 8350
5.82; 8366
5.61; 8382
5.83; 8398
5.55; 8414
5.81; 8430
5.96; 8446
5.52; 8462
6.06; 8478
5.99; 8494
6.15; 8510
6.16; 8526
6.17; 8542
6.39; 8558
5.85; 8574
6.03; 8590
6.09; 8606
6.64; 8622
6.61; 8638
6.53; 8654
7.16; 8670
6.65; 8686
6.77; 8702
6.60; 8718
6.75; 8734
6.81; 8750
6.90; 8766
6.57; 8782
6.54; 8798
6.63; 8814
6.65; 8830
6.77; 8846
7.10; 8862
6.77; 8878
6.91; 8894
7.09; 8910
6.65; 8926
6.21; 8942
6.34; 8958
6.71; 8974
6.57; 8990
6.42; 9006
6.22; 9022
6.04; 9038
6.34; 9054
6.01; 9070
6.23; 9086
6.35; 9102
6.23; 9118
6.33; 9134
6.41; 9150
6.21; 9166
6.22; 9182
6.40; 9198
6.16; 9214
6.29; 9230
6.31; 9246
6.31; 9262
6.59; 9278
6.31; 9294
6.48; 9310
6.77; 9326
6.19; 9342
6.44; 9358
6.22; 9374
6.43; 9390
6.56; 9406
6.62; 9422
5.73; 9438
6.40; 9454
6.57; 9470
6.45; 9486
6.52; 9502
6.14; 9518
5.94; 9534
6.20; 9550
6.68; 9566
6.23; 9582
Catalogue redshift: 0.18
